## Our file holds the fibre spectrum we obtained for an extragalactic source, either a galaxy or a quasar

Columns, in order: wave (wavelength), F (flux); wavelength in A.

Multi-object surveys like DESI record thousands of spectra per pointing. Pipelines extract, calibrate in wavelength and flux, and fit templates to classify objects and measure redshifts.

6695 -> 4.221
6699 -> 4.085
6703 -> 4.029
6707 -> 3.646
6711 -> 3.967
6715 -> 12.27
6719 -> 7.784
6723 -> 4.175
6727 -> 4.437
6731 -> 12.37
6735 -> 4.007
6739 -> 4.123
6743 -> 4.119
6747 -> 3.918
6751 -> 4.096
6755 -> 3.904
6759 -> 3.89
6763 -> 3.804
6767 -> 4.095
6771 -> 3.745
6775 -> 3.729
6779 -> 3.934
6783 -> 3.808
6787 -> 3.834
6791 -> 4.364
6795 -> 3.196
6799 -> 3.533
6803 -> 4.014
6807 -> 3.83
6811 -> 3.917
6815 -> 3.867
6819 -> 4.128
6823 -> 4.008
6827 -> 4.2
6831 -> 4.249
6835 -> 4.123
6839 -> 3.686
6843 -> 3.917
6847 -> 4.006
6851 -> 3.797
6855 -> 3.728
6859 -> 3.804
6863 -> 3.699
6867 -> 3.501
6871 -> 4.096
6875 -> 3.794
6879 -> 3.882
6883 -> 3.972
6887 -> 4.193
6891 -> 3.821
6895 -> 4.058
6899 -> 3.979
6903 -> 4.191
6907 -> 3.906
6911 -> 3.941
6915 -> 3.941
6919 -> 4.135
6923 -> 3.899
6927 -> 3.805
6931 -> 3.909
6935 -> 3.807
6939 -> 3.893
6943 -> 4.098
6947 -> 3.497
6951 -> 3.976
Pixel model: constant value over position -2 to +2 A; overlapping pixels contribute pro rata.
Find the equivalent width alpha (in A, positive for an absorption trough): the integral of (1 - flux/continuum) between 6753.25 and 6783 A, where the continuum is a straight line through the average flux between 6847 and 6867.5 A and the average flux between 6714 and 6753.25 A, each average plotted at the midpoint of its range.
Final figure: 8.2 A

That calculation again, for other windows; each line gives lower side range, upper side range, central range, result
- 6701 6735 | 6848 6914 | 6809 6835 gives 4.0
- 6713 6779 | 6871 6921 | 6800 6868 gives 8.9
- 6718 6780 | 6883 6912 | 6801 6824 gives 2.4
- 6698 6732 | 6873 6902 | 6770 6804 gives 9.5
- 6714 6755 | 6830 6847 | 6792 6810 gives 3.7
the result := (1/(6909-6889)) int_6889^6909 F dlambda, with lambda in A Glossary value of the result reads 3.99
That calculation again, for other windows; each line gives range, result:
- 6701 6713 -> 3.88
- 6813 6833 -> 4.09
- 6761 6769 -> 3.95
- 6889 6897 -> 3.94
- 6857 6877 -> 3.78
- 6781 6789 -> 3.82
